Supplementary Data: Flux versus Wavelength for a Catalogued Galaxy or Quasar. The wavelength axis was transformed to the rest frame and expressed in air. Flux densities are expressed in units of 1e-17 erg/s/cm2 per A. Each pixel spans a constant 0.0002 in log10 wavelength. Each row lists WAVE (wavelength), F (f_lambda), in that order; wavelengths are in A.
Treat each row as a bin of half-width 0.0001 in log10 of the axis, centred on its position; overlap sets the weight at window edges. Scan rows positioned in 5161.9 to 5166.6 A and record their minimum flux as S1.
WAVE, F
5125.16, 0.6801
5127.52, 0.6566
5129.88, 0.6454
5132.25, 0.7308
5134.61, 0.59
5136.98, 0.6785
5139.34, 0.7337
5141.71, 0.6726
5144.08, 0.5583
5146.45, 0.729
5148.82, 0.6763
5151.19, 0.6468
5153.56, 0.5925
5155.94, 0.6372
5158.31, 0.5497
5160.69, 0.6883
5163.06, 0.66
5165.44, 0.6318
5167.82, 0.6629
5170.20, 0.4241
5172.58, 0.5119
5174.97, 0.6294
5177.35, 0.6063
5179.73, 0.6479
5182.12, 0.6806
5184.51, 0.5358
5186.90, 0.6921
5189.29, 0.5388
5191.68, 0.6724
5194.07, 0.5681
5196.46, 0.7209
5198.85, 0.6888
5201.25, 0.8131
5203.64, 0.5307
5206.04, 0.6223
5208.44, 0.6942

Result 0.6318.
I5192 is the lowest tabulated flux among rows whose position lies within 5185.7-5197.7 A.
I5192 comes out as 0.5388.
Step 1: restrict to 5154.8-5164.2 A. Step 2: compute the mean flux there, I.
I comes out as 0.634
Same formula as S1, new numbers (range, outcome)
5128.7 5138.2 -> 0.59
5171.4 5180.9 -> 0.5119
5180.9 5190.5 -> 0.5358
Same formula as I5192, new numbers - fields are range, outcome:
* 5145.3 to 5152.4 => 0.6468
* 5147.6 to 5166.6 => 0.5497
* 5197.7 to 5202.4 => 0.6888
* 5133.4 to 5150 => 0.5583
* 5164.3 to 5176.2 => 0.4241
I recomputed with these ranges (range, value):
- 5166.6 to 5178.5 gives 0.567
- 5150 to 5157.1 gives 0.625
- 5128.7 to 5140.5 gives 0.676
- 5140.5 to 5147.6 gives 0.653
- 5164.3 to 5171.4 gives 0.573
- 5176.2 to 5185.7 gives 0.618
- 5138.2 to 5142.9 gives 0.702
